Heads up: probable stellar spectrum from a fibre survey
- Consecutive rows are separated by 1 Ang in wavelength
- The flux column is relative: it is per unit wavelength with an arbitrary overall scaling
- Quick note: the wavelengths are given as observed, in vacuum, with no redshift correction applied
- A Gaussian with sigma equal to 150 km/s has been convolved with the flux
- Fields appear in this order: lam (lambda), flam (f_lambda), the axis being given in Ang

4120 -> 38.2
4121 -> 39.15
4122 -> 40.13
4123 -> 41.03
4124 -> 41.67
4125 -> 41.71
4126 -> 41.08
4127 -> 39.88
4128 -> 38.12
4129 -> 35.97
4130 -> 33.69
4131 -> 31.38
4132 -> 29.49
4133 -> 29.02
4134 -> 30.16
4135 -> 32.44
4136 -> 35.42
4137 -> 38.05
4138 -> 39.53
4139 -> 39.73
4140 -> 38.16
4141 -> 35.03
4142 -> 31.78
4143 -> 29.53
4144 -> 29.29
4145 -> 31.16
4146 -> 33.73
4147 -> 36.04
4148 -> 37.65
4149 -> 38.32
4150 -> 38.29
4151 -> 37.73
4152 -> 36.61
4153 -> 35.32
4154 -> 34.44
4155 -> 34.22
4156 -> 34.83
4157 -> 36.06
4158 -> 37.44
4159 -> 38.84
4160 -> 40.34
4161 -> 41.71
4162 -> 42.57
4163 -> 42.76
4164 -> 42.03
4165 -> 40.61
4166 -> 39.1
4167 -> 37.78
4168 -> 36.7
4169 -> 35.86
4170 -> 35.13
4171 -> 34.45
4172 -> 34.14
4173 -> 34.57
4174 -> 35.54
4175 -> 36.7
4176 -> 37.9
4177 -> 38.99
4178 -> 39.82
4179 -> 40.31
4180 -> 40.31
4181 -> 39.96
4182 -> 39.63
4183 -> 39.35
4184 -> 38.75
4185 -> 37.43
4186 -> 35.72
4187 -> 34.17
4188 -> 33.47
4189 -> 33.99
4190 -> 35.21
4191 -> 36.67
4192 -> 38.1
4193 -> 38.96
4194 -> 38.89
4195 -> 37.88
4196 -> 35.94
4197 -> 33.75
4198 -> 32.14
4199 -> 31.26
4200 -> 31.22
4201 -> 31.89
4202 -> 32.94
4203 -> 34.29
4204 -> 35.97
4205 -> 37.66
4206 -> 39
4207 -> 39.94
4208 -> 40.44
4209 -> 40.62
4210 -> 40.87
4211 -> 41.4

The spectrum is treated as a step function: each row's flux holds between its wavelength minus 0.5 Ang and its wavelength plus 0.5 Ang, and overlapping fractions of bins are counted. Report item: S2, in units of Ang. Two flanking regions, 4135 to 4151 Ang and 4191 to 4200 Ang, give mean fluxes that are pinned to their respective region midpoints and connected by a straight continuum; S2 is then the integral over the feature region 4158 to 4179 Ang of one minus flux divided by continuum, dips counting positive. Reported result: -1.6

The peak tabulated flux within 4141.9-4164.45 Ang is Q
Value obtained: 42.76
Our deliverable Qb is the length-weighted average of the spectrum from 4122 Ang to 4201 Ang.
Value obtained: 36.6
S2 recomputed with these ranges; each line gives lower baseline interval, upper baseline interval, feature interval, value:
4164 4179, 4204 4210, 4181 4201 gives 1.28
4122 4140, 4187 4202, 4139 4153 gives 0.41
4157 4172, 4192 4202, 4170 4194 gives -0.39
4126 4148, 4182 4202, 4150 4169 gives -1.82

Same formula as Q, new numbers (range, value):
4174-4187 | 40.31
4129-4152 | 39.73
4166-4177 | 39.1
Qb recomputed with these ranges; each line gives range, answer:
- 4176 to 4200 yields 36.9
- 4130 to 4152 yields 34.4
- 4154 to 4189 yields 37.8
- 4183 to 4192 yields 36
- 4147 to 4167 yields 38.3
